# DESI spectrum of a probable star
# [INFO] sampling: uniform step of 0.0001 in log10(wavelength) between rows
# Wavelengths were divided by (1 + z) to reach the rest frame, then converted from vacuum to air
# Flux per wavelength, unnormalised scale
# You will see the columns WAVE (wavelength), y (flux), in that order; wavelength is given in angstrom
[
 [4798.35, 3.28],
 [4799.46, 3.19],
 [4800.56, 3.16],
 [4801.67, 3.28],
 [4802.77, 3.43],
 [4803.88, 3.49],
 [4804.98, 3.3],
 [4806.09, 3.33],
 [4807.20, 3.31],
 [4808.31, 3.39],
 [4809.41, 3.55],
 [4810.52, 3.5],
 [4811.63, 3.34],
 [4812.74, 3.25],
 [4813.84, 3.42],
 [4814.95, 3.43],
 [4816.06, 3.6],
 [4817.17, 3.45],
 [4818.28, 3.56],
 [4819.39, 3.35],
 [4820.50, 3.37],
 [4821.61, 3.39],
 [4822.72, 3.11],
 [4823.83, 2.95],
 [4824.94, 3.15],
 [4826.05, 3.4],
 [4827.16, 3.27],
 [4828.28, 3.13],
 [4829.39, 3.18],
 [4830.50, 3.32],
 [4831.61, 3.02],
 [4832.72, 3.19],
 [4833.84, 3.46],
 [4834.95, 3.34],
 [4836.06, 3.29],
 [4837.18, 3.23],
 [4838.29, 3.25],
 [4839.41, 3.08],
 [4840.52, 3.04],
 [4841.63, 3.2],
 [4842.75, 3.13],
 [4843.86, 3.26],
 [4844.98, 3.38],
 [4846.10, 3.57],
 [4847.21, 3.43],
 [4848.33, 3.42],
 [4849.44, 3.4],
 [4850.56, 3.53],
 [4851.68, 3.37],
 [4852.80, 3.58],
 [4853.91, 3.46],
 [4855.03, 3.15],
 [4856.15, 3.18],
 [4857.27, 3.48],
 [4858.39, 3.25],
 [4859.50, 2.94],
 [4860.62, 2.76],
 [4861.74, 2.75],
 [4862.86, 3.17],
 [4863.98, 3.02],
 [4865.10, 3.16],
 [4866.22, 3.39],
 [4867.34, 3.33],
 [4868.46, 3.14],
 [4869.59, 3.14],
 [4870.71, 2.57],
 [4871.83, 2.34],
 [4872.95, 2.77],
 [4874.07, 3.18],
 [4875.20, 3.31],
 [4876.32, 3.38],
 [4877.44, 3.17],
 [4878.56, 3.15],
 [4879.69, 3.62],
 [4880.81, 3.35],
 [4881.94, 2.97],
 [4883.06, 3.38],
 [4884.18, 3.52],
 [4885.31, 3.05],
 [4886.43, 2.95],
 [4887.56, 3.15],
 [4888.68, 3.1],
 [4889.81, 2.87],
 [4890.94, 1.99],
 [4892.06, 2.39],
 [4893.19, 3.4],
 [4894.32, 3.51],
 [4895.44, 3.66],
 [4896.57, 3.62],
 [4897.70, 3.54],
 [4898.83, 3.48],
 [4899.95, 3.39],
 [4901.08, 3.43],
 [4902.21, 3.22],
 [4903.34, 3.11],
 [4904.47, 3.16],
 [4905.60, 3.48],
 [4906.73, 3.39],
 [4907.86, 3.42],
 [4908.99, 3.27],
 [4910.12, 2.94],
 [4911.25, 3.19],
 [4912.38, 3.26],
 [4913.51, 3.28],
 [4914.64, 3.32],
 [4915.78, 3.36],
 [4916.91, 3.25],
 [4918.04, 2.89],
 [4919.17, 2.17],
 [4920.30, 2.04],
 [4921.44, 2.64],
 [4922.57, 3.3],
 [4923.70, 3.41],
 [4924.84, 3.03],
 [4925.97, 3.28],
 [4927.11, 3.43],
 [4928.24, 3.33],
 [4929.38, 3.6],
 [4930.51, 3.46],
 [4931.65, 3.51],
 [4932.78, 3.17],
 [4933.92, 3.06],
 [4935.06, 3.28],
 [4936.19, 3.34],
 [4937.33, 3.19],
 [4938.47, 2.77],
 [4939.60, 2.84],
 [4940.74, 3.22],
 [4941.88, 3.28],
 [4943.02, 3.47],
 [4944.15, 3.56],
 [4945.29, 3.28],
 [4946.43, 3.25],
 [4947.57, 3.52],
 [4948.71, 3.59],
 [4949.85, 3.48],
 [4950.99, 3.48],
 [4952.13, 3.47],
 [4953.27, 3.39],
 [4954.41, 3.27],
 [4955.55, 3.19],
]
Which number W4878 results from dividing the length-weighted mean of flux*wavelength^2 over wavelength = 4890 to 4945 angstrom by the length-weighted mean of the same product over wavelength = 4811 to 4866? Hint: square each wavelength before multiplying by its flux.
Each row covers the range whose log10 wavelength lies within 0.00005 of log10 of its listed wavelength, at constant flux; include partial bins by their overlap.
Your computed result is 1.01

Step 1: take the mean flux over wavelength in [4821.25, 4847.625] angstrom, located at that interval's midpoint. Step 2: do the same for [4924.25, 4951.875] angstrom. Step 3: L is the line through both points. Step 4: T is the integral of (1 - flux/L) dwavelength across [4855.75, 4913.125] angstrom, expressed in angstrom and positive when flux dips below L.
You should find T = 1.9 angstrom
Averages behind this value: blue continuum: 3.24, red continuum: 3.31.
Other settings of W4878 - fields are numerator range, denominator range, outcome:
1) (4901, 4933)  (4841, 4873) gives 1.02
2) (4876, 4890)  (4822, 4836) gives 1.02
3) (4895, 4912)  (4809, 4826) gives 1.03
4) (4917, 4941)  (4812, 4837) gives 0.98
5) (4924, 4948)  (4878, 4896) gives 1.07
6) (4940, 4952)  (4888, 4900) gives 1.10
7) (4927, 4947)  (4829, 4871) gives 1.05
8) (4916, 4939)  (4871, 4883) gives 1.02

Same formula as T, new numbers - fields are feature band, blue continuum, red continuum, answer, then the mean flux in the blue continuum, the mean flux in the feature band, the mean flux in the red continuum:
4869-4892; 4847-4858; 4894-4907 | 2.5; 3.39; 3.03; 3.42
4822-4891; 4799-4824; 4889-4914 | 2.3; 3.36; 3.18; 3.23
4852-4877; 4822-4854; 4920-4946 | 1.1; 3.28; 3.11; 3.21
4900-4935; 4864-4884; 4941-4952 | 1.4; 3.14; 3.18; 3.43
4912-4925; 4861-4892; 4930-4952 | 0.9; 3.06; 2.99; 3.31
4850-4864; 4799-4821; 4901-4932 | 0.4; 3.39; 3.21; 3.18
